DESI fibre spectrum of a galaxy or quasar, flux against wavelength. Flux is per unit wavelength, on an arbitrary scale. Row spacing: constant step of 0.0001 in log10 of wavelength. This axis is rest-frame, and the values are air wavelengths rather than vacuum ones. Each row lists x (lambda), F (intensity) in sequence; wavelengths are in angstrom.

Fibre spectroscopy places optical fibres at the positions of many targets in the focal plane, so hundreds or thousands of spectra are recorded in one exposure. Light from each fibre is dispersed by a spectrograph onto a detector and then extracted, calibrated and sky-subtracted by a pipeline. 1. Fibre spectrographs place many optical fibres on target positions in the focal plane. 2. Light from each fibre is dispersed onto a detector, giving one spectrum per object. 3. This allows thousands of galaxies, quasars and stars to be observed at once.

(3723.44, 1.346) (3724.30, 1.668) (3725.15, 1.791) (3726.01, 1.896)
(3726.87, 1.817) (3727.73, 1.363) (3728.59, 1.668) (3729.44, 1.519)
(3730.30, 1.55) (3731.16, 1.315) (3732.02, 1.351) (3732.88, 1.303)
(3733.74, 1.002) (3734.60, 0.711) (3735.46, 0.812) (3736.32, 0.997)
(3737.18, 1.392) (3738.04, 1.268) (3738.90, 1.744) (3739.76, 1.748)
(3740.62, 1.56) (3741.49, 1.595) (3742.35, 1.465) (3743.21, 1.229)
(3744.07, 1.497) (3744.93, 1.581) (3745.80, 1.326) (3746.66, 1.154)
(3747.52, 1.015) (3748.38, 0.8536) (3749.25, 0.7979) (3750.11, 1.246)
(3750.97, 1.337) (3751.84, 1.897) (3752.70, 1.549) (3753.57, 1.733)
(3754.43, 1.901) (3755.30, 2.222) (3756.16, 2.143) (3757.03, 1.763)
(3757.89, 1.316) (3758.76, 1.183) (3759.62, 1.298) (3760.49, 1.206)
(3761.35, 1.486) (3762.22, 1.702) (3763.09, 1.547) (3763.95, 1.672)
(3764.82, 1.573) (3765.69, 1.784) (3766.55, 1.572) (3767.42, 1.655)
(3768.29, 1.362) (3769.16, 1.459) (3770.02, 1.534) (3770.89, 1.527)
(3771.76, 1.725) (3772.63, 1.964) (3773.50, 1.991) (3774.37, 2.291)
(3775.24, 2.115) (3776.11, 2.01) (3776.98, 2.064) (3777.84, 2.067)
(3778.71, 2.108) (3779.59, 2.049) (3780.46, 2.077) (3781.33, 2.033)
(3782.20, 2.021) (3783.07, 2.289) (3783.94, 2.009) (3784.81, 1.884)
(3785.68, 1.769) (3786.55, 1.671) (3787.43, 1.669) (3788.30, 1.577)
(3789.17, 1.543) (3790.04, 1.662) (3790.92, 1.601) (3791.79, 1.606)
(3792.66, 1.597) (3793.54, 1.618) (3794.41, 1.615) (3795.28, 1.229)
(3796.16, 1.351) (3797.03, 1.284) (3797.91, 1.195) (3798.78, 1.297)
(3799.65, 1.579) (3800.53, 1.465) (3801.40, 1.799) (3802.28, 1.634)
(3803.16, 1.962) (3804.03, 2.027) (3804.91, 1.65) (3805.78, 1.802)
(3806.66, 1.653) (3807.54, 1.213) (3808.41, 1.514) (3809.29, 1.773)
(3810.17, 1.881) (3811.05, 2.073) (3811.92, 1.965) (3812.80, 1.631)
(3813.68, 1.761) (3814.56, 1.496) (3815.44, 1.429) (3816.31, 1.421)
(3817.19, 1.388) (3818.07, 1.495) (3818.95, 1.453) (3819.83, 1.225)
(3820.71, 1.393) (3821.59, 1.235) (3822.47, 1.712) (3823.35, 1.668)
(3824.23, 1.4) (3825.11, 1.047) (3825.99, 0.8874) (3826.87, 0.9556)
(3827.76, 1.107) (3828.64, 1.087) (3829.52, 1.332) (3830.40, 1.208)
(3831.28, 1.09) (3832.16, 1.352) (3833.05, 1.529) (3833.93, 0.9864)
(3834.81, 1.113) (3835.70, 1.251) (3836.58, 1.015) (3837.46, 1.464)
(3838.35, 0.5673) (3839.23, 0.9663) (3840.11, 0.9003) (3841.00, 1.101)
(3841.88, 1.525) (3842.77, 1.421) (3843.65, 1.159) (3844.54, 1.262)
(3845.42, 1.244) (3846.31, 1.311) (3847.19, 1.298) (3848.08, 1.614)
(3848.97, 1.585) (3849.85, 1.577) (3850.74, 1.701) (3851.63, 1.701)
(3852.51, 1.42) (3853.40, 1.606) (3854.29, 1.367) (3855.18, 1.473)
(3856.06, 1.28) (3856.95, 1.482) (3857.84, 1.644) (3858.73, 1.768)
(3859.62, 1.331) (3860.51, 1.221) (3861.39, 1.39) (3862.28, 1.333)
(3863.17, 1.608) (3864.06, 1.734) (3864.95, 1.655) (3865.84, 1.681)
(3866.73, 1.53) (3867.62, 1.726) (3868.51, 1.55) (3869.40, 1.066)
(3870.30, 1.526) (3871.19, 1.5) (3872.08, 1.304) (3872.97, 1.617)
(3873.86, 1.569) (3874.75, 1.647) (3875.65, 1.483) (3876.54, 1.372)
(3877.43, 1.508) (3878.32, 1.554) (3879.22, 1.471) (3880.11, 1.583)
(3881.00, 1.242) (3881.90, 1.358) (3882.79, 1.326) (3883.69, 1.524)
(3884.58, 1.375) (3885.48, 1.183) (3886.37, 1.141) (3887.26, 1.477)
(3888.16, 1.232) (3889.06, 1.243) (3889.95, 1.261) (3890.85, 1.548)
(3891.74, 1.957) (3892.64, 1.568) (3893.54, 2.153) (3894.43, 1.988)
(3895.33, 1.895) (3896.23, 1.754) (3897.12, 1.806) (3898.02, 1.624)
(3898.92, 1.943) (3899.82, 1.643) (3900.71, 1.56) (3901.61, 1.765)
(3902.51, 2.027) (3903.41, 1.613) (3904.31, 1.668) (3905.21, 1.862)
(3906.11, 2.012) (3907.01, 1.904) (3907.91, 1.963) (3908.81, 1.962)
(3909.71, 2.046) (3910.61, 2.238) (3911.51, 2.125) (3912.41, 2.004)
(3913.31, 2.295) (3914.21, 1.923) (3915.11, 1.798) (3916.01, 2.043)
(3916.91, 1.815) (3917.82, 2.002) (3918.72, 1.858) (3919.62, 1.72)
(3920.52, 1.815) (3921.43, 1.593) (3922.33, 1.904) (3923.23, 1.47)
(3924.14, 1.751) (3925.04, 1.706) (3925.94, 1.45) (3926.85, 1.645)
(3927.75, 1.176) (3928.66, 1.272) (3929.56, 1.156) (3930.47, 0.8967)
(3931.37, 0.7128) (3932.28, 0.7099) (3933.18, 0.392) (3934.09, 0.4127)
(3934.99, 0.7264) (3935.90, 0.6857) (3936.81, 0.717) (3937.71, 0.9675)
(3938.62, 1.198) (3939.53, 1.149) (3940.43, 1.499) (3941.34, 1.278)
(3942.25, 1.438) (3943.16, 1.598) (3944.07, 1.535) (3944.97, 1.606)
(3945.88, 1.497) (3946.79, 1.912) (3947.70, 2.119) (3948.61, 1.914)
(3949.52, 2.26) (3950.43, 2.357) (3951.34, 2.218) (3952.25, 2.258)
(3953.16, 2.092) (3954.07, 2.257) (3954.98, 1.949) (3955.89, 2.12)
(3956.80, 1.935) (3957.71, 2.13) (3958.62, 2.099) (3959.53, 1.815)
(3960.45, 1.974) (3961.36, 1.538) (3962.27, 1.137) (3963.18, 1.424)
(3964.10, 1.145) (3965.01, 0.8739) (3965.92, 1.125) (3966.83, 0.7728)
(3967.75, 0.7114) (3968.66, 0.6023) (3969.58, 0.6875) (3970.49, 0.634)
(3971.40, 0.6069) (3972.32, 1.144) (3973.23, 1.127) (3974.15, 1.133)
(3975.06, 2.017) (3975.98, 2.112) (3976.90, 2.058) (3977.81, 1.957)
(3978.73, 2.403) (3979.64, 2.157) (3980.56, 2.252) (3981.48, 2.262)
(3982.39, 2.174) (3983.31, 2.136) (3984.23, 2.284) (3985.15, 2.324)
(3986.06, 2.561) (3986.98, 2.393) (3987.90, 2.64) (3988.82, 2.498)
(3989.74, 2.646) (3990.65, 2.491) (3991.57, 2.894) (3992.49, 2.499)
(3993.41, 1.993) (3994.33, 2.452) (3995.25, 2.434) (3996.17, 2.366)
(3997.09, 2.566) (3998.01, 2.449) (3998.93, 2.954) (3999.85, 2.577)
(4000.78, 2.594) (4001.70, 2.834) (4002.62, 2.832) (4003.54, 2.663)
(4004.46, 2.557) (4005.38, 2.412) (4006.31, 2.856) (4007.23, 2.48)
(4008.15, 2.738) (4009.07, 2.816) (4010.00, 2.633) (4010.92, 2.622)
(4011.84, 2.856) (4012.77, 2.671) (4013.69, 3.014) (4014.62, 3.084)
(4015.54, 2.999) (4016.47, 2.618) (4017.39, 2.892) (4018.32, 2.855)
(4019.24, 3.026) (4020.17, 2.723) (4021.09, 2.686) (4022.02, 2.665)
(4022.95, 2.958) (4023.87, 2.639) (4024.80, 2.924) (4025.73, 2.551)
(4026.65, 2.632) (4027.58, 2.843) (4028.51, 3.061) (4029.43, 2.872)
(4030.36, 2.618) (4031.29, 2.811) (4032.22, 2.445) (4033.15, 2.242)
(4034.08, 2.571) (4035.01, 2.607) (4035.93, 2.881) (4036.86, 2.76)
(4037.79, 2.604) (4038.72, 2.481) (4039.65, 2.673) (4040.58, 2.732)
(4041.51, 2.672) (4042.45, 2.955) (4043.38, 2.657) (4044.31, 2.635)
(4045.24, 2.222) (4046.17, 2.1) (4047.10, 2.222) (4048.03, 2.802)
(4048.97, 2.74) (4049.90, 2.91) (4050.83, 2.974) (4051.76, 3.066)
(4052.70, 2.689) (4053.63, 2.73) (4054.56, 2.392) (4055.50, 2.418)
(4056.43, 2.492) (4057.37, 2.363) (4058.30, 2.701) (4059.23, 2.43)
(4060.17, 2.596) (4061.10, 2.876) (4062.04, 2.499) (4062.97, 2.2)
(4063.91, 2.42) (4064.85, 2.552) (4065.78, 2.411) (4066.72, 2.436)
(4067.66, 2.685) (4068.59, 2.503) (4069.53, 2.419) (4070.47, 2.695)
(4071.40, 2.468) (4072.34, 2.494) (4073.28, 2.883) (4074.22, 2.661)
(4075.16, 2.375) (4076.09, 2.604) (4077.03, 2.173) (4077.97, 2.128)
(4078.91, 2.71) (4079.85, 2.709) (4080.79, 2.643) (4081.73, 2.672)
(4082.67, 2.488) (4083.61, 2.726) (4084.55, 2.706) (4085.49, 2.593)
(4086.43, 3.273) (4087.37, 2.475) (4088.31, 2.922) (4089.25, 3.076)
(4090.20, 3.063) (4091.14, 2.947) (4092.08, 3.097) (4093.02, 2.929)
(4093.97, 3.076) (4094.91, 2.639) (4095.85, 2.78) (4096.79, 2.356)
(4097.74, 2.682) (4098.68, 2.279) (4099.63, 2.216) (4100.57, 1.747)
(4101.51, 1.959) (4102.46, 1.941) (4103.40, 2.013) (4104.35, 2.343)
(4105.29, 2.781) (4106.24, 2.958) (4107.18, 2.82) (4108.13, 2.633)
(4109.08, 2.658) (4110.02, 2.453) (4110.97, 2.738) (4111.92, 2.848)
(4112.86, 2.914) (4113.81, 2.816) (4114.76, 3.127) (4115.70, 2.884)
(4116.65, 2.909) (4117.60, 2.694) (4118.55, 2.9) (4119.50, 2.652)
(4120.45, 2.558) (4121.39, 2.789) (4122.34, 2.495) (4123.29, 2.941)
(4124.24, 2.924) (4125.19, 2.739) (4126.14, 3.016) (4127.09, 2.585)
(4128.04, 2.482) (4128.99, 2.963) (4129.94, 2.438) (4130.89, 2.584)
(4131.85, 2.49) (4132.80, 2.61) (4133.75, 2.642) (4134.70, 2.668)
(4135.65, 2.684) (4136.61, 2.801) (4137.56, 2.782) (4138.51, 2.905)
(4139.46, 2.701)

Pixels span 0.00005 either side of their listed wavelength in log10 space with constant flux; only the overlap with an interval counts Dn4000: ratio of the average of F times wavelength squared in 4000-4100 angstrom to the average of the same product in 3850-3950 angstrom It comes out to 1.86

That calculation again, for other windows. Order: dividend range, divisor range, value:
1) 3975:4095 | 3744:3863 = 1.94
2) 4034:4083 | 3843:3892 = 1.95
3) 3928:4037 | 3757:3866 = 1.48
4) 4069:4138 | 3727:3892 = 2.06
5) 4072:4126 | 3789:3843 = 2.16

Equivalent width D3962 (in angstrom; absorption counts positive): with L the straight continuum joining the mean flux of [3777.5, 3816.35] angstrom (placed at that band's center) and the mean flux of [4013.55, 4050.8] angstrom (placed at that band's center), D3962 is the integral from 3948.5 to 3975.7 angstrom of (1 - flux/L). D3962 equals 9.82 angstrom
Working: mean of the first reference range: 1.7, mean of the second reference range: 2.71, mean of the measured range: 1.53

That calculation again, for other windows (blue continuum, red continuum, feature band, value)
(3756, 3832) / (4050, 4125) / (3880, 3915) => 4.6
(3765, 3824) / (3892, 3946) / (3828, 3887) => 8.8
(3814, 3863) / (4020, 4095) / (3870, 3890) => 2.1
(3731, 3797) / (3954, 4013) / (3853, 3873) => 3.5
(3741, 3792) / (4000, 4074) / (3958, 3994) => 9.8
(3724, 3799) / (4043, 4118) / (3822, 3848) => 8.7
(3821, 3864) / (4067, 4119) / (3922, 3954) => 7.1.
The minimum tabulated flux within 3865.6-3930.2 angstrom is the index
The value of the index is 1.066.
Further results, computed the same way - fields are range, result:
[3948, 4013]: 0.6023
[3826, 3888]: 0.5673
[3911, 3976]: 0.392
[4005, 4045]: 2.242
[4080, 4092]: 2.475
